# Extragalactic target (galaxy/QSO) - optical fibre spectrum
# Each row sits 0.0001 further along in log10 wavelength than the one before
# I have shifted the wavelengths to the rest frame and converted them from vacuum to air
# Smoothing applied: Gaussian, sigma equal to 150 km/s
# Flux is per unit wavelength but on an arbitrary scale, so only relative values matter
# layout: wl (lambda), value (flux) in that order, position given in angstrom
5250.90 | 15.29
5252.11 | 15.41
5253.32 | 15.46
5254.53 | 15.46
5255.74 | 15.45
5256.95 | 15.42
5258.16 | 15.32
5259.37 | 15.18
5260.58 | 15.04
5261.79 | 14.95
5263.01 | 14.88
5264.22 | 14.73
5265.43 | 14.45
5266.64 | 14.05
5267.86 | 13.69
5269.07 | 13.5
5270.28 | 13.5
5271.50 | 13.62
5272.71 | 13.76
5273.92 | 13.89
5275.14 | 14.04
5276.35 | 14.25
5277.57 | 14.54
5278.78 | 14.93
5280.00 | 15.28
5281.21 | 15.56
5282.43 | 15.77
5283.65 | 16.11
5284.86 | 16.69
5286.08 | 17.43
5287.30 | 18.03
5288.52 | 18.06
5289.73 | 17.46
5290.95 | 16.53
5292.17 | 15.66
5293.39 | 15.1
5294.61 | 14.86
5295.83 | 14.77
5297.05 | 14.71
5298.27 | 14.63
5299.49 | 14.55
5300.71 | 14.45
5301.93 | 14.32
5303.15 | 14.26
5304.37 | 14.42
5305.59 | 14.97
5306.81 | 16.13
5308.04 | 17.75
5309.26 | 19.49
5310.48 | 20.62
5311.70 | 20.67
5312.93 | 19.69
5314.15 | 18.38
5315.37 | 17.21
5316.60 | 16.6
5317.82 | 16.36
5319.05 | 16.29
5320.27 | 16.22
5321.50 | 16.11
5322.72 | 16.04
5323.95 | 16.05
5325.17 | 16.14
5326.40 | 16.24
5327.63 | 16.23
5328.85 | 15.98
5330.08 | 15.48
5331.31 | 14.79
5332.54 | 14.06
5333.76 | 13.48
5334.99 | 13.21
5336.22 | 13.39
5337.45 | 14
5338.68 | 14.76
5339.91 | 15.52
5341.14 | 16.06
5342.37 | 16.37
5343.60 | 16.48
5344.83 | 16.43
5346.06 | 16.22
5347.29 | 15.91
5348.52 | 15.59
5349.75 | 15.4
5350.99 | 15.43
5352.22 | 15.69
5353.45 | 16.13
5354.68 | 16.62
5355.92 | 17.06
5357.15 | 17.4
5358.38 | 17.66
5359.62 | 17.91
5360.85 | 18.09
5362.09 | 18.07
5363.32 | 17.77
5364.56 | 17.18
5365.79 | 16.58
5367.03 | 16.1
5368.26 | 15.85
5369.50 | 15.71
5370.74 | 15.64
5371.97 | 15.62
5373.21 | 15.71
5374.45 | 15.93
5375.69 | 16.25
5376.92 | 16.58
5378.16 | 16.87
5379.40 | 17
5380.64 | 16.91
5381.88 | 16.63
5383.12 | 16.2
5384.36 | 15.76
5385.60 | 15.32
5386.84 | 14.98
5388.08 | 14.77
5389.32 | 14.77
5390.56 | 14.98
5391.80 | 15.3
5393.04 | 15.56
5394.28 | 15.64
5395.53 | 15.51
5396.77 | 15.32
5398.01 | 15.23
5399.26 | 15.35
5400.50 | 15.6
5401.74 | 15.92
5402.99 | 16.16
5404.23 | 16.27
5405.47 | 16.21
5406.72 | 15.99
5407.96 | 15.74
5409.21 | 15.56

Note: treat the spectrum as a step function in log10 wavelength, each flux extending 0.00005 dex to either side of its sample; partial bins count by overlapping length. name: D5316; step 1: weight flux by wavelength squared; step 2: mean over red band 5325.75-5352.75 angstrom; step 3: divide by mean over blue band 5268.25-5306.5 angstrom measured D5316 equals 1.03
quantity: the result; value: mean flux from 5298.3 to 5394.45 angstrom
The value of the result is 16.1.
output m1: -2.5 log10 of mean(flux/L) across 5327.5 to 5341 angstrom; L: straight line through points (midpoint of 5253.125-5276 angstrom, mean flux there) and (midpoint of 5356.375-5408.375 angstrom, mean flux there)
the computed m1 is 0.06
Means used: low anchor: 14.5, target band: 14.6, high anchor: 16.1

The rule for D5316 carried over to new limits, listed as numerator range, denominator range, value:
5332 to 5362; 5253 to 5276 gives 1.12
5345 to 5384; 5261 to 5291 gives 1.12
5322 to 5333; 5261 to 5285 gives 1.10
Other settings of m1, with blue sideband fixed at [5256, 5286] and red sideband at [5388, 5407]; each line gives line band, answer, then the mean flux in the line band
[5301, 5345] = -0.070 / 16.1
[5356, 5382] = -0.093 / 16.7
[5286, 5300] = -0.072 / 15.9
